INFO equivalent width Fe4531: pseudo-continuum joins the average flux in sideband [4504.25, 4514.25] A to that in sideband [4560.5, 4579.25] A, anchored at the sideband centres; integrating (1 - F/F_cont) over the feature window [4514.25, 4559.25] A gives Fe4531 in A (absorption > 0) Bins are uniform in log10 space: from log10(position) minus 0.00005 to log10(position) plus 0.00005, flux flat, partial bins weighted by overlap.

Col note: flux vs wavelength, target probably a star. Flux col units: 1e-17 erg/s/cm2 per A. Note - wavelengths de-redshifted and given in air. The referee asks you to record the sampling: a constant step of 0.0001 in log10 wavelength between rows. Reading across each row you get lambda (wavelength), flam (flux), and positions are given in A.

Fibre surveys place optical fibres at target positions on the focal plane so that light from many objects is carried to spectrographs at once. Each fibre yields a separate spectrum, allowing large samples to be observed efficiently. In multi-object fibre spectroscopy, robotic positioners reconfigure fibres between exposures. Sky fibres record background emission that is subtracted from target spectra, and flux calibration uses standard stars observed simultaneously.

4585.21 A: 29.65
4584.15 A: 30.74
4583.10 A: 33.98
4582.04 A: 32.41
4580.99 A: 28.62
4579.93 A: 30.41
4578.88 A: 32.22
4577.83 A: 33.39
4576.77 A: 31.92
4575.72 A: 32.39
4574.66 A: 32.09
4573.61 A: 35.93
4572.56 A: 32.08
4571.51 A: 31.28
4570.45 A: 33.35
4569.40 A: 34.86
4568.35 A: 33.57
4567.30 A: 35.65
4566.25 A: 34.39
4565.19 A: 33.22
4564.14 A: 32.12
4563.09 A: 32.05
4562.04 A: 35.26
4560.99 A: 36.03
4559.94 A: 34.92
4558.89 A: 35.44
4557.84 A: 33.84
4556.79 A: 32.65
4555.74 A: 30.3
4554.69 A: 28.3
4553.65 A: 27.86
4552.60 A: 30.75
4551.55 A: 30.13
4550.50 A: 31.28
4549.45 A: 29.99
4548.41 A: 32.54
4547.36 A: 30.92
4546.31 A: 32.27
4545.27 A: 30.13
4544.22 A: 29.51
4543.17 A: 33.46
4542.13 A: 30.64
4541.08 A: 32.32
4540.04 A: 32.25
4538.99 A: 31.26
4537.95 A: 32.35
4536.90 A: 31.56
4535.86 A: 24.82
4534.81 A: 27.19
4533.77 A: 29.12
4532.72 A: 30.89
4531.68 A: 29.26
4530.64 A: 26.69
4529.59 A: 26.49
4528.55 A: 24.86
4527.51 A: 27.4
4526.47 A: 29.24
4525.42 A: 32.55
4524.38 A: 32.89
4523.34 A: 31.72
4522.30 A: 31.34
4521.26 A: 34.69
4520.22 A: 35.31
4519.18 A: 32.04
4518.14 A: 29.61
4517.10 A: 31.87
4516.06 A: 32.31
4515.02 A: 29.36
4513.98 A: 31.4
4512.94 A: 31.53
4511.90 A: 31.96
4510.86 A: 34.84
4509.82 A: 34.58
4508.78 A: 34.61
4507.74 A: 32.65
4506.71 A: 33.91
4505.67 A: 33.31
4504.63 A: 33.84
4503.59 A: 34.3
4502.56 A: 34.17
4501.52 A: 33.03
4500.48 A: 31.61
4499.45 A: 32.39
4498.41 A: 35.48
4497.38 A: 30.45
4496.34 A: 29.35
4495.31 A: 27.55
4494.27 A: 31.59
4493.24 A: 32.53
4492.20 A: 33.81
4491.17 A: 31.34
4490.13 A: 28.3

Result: 3.6 A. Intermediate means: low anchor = 33.3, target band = 30.7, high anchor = 33.4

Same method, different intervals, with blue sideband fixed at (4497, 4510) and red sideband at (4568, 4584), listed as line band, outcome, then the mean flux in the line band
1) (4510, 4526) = 0.5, 32.3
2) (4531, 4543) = 1.0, 30.2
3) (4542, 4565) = 0.6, 31.9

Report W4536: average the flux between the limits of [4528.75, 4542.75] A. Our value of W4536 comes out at 29.5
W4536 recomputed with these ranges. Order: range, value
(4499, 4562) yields 31.5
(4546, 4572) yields 32.5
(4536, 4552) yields 31.2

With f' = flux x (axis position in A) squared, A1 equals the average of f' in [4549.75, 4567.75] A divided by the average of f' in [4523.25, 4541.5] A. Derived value 1.1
